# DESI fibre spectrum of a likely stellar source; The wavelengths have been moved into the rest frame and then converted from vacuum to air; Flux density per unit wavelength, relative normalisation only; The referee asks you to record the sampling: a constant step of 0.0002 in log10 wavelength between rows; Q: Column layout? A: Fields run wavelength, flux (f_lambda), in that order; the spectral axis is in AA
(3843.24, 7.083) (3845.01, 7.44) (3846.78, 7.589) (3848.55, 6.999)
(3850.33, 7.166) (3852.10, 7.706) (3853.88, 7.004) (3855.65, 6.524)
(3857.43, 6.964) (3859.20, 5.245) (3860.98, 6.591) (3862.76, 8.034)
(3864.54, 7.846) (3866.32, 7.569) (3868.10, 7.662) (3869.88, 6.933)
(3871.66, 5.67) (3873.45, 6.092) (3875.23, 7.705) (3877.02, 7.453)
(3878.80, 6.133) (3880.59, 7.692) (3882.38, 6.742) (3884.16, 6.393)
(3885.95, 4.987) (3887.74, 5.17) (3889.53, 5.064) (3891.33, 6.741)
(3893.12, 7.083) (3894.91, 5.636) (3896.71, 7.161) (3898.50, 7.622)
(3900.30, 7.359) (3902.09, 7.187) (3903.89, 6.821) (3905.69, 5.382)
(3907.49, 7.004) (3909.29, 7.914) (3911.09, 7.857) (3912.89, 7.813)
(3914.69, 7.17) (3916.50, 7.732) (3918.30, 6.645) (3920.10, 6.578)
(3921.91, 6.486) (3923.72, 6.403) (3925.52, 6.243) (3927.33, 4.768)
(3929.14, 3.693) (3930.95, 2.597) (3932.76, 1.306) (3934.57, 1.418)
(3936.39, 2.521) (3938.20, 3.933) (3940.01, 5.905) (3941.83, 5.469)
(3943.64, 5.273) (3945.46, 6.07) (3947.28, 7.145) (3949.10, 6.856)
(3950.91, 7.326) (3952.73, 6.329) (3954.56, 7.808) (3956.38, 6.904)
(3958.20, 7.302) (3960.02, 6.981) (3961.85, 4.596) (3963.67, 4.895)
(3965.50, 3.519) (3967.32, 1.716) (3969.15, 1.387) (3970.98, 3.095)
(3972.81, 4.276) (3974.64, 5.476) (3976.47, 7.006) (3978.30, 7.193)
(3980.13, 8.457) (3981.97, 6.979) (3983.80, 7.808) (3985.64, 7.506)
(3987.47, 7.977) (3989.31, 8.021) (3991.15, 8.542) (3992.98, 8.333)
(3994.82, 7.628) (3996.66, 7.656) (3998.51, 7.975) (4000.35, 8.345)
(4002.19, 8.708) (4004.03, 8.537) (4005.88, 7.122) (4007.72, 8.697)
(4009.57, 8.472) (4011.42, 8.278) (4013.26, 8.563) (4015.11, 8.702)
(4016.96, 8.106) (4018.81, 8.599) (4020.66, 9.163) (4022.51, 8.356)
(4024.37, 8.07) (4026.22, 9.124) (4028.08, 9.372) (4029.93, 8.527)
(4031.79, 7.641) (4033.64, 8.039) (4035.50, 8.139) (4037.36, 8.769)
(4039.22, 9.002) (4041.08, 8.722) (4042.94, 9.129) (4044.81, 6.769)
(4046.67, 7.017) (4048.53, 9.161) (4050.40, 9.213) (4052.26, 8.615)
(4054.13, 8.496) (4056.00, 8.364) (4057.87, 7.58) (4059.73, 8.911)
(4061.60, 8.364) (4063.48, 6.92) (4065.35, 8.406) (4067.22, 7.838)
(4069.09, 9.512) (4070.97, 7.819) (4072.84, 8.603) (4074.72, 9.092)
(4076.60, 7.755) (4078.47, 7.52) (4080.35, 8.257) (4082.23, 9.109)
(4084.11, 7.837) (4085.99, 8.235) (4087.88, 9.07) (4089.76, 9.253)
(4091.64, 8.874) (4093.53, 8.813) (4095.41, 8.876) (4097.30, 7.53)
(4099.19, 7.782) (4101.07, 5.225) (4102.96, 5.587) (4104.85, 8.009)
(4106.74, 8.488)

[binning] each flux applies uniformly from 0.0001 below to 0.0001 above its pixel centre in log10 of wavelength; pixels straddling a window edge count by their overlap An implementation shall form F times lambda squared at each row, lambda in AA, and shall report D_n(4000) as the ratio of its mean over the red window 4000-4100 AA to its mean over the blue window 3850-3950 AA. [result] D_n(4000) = 1.45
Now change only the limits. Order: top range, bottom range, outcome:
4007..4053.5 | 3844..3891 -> 1.36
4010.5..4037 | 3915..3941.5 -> 1.86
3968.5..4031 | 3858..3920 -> 1.19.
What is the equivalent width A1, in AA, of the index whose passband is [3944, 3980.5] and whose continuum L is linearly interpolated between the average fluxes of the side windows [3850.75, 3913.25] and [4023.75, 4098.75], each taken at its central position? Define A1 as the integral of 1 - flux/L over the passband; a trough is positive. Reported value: 9.0 AA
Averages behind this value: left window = 6.82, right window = 8.41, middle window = 5.67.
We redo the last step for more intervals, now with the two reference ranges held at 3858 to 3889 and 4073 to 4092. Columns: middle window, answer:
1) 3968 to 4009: 3.1 AA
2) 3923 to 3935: 5.6 AA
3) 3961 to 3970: 5.1 AA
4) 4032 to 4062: -0.7 AA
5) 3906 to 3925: -0.1 AA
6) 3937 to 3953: 3.0 AA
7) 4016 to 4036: -1.2 AA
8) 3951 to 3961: 0.4 AA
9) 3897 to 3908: 0.0 AA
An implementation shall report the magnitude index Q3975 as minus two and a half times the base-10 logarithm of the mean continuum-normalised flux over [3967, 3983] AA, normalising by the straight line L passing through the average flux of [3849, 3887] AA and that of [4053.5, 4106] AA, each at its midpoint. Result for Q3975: 0.40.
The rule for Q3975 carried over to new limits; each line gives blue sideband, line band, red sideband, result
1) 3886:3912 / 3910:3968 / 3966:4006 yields 0.20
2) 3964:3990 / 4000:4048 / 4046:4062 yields -0.15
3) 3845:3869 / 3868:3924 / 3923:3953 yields -0.13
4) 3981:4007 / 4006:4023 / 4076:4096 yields -0.05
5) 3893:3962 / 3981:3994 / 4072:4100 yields -0.13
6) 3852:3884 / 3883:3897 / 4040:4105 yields 0.18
